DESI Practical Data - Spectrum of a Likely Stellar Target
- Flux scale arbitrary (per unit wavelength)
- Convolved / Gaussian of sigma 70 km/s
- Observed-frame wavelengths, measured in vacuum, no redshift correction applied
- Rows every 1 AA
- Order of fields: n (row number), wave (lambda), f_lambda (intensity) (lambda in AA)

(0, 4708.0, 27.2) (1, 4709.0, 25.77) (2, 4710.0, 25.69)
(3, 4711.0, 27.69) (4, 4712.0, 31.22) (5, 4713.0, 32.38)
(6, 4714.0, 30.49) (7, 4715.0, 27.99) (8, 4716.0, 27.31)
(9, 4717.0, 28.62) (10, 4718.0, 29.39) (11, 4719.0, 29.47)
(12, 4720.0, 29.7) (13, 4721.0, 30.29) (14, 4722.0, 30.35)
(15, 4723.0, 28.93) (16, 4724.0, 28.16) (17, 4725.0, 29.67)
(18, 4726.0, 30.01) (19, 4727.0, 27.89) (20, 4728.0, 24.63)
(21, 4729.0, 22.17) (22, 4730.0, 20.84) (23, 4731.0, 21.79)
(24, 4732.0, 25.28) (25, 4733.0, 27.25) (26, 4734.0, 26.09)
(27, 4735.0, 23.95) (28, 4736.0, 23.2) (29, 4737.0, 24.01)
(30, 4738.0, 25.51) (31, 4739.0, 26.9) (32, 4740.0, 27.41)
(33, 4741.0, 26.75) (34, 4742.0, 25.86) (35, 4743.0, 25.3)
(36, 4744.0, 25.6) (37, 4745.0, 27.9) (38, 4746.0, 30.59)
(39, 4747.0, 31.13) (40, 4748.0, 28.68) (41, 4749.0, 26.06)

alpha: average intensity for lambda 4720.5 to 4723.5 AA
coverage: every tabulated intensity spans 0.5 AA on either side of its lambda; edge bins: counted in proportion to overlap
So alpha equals 29.9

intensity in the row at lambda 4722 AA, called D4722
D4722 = 30.35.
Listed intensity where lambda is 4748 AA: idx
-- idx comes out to 28.68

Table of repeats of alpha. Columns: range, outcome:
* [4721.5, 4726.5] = 29.4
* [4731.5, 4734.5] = 26.2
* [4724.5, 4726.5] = 29.8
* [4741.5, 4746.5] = 27.1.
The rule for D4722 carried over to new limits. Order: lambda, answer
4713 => 32.38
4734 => 26.09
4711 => 27.69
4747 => 31.13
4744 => 25.6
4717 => 28.62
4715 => 27.99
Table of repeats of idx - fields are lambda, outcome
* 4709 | 25.77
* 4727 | 27.89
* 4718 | 29.39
